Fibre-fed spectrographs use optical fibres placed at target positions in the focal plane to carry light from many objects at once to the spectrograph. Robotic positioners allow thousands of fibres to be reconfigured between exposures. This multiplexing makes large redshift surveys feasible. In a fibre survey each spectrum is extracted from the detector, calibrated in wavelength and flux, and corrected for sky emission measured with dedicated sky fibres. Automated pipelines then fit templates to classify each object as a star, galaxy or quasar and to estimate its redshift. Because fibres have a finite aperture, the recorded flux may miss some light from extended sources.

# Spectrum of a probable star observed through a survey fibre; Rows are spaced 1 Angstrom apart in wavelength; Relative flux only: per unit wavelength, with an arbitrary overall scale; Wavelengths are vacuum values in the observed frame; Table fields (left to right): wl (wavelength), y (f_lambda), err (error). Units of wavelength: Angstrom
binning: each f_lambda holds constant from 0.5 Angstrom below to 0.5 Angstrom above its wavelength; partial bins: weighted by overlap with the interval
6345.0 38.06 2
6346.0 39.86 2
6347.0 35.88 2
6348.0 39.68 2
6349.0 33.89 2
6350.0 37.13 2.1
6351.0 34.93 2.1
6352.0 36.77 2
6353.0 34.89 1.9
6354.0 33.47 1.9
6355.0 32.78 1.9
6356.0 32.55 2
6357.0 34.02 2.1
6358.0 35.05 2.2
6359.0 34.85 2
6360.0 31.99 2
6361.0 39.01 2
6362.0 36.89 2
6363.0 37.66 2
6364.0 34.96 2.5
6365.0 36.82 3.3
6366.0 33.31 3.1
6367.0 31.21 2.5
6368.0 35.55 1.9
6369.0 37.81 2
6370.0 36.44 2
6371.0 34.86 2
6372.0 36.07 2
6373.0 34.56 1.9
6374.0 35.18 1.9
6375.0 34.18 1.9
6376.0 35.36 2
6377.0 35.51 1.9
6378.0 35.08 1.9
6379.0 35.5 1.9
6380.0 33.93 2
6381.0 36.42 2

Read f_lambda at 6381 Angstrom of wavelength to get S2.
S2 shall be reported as 36.42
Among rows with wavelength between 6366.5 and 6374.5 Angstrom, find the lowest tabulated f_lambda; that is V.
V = 31.21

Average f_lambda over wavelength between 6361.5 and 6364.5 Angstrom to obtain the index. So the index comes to 36.5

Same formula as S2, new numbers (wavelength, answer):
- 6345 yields 38.06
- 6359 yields 34.85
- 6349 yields 33.89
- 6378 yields 35.08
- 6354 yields 33.47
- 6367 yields 31.21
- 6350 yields 37.13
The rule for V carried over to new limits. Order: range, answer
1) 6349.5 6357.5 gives 32.55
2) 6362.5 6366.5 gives 33.31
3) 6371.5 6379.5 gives 34.18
